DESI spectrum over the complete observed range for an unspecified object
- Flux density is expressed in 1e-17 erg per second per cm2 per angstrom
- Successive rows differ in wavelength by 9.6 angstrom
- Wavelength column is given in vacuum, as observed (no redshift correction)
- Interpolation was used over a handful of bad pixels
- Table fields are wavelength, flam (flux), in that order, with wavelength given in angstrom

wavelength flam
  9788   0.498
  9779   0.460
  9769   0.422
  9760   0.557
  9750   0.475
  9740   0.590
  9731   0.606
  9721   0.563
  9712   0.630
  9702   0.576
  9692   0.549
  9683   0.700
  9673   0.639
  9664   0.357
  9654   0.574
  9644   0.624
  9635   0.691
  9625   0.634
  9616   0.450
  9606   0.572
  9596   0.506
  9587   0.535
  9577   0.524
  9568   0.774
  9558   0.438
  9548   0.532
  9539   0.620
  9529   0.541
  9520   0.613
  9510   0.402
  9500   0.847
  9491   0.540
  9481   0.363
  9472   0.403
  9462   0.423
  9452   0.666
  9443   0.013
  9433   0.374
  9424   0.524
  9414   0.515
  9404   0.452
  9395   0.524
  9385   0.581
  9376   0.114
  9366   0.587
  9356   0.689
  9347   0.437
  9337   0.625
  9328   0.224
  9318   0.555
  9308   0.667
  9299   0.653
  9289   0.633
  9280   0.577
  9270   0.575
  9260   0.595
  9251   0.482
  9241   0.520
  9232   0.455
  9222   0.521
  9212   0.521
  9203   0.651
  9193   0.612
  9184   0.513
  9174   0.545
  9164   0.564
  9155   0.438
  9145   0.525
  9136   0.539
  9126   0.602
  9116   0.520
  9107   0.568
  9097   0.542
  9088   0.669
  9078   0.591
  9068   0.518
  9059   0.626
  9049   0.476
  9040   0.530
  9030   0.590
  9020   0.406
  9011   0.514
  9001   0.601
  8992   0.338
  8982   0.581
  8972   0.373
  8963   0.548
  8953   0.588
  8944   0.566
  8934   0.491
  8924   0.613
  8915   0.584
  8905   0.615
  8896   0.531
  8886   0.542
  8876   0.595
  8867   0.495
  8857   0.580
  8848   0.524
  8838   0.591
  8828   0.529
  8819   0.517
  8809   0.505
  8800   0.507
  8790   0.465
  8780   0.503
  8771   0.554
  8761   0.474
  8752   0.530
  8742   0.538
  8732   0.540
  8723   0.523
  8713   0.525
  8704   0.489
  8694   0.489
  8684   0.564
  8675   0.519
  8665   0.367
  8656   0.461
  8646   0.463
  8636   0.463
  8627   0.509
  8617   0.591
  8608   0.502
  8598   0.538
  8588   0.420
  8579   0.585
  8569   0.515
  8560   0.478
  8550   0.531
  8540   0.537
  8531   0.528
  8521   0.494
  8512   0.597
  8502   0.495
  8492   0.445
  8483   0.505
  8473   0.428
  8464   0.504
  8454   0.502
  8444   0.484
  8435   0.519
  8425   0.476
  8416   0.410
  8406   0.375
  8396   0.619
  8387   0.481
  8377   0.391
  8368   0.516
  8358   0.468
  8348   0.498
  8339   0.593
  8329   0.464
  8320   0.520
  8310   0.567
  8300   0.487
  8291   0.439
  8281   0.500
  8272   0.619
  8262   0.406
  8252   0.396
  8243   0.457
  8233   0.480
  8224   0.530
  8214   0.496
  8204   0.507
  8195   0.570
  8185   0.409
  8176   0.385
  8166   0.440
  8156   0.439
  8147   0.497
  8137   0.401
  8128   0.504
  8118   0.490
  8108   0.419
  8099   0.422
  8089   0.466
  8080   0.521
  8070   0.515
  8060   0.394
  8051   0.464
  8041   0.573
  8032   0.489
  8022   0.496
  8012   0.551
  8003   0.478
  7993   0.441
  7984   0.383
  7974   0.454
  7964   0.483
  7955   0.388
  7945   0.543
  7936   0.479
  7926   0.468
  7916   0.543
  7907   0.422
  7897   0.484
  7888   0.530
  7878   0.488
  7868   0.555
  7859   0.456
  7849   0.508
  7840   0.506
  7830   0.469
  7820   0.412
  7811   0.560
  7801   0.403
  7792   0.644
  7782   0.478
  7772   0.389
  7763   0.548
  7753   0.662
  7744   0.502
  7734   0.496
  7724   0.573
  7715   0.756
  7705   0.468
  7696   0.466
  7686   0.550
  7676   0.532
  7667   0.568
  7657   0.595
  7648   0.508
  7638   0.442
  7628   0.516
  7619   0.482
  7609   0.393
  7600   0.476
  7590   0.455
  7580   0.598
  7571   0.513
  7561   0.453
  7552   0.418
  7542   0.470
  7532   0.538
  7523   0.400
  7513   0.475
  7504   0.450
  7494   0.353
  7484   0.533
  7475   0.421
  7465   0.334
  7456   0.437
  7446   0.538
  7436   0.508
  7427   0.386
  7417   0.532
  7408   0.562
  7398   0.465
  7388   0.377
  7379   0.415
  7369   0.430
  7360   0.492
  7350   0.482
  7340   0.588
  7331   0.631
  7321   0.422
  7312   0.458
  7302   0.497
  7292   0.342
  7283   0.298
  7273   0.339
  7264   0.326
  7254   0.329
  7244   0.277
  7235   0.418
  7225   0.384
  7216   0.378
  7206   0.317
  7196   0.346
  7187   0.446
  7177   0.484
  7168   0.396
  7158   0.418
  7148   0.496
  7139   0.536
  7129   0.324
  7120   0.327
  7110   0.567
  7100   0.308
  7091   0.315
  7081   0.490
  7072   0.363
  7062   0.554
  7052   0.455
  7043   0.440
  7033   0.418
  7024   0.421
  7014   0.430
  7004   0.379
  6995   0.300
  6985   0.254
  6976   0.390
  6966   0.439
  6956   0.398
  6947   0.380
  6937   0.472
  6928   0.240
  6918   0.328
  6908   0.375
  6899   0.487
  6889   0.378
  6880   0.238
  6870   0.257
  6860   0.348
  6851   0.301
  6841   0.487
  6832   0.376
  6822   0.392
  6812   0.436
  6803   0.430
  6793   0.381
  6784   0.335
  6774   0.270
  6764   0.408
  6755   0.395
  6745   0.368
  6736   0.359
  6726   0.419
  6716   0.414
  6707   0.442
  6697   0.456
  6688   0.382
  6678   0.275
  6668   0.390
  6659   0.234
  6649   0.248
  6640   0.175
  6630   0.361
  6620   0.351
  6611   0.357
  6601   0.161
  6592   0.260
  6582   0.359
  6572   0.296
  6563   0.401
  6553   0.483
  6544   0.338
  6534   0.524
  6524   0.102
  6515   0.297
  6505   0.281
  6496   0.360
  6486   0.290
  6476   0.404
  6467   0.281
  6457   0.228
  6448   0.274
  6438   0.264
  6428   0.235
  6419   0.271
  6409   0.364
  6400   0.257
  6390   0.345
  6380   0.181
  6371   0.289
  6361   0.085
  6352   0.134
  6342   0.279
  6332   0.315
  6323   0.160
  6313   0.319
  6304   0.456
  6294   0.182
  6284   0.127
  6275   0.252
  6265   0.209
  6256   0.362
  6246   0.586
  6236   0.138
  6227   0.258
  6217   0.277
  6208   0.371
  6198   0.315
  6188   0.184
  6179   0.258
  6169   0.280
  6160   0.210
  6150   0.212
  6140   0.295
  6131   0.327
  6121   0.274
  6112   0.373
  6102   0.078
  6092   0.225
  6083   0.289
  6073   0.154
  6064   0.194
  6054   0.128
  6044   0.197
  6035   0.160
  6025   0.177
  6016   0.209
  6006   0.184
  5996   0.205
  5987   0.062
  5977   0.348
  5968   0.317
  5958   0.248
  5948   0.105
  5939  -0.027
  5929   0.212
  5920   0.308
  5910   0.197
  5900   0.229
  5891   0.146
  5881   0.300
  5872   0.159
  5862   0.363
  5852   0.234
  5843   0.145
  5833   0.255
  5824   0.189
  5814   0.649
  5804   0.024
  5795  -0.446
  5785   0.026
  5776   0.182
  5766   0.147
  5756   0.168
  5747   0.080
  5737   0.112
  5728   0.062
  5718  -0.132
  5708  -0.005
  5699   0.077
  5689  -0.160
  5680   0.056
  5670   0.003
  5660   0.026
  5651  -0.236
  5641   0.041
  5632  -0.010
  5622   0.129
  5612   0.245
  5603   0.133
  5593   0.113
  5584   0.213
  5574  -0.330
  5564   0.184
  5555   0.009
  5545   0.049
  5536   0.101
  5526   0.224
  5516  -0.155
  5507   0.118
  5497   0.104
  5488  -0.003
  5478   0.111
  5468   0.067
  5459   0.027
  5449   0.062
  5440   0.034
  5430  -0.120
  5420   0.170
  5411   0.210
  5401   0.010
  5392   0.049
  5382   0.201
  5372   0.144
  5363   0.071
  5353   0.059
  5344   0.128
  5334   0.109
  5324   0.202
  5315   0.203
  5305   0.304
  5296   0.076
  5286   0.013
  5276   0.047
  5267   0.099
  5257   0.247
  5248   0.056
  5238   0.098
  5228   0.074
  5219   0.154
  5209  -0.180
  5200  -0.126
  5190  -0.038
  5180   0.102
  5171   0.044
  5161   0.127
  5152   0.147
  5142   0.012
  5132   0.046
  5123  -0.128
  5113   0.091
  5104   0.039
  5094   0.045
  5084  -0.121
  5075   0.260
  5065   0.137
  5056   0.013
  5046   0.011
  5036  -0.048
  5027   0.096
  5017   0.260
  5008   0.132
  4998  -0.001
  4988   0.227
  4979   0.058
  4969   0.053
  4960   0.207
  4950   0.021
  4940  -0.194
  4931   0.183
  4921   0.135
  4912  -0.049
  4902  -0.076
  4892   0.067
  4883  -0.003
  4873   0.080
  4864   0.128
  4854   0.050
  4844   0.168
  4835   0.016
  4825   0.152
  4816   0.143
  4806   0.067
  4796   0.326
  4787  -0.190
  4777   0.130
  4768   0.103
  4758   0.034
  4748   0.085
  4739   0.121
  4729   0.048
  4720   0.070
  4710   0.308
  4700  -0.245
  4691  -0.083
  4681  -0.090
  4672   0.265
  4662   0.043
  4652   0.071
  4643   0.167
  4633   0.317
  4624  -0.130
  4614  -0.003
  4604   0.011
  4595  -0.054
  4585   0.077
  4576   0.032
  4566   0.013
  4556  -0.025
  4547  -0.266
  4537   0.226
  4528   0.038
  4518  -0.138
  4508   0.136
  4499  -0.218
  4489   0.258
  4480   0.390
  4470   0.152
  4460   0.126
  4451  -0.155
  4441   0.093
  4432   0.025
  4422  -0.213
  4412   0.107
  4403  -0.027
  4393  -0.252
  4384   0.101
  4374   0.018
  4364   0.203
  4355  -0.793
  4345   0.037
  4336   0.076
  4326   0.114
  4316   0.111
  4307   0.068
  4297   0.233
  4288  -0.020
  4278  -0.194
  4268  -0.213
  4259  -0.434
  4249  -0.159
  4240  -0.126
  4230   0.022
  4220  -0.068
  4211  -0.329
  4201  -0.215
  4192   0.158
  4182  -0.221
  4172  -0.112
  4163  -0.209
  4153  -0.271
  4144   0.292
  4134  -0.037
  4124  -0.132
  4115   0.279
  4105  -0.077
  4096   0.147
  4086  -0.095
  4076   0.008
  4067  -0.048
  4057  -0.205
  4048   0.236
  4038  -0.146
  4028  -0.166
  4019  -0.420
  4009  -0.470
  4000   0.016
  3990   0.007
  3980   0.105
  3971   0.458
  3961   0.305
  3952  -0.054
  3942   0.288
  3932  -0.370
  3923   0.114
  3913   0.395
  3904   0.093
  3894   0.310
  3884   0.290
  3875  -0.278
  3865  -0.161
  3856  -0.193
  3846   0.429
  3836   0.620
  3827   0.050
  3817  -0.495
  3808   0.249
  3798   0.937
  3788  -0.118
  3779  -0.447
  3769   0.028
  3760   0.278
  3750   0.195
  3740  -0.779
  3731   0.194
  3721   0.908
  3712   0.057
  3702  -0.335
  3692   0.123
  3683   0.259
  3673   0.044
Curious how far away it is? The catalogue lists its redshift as 0.68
